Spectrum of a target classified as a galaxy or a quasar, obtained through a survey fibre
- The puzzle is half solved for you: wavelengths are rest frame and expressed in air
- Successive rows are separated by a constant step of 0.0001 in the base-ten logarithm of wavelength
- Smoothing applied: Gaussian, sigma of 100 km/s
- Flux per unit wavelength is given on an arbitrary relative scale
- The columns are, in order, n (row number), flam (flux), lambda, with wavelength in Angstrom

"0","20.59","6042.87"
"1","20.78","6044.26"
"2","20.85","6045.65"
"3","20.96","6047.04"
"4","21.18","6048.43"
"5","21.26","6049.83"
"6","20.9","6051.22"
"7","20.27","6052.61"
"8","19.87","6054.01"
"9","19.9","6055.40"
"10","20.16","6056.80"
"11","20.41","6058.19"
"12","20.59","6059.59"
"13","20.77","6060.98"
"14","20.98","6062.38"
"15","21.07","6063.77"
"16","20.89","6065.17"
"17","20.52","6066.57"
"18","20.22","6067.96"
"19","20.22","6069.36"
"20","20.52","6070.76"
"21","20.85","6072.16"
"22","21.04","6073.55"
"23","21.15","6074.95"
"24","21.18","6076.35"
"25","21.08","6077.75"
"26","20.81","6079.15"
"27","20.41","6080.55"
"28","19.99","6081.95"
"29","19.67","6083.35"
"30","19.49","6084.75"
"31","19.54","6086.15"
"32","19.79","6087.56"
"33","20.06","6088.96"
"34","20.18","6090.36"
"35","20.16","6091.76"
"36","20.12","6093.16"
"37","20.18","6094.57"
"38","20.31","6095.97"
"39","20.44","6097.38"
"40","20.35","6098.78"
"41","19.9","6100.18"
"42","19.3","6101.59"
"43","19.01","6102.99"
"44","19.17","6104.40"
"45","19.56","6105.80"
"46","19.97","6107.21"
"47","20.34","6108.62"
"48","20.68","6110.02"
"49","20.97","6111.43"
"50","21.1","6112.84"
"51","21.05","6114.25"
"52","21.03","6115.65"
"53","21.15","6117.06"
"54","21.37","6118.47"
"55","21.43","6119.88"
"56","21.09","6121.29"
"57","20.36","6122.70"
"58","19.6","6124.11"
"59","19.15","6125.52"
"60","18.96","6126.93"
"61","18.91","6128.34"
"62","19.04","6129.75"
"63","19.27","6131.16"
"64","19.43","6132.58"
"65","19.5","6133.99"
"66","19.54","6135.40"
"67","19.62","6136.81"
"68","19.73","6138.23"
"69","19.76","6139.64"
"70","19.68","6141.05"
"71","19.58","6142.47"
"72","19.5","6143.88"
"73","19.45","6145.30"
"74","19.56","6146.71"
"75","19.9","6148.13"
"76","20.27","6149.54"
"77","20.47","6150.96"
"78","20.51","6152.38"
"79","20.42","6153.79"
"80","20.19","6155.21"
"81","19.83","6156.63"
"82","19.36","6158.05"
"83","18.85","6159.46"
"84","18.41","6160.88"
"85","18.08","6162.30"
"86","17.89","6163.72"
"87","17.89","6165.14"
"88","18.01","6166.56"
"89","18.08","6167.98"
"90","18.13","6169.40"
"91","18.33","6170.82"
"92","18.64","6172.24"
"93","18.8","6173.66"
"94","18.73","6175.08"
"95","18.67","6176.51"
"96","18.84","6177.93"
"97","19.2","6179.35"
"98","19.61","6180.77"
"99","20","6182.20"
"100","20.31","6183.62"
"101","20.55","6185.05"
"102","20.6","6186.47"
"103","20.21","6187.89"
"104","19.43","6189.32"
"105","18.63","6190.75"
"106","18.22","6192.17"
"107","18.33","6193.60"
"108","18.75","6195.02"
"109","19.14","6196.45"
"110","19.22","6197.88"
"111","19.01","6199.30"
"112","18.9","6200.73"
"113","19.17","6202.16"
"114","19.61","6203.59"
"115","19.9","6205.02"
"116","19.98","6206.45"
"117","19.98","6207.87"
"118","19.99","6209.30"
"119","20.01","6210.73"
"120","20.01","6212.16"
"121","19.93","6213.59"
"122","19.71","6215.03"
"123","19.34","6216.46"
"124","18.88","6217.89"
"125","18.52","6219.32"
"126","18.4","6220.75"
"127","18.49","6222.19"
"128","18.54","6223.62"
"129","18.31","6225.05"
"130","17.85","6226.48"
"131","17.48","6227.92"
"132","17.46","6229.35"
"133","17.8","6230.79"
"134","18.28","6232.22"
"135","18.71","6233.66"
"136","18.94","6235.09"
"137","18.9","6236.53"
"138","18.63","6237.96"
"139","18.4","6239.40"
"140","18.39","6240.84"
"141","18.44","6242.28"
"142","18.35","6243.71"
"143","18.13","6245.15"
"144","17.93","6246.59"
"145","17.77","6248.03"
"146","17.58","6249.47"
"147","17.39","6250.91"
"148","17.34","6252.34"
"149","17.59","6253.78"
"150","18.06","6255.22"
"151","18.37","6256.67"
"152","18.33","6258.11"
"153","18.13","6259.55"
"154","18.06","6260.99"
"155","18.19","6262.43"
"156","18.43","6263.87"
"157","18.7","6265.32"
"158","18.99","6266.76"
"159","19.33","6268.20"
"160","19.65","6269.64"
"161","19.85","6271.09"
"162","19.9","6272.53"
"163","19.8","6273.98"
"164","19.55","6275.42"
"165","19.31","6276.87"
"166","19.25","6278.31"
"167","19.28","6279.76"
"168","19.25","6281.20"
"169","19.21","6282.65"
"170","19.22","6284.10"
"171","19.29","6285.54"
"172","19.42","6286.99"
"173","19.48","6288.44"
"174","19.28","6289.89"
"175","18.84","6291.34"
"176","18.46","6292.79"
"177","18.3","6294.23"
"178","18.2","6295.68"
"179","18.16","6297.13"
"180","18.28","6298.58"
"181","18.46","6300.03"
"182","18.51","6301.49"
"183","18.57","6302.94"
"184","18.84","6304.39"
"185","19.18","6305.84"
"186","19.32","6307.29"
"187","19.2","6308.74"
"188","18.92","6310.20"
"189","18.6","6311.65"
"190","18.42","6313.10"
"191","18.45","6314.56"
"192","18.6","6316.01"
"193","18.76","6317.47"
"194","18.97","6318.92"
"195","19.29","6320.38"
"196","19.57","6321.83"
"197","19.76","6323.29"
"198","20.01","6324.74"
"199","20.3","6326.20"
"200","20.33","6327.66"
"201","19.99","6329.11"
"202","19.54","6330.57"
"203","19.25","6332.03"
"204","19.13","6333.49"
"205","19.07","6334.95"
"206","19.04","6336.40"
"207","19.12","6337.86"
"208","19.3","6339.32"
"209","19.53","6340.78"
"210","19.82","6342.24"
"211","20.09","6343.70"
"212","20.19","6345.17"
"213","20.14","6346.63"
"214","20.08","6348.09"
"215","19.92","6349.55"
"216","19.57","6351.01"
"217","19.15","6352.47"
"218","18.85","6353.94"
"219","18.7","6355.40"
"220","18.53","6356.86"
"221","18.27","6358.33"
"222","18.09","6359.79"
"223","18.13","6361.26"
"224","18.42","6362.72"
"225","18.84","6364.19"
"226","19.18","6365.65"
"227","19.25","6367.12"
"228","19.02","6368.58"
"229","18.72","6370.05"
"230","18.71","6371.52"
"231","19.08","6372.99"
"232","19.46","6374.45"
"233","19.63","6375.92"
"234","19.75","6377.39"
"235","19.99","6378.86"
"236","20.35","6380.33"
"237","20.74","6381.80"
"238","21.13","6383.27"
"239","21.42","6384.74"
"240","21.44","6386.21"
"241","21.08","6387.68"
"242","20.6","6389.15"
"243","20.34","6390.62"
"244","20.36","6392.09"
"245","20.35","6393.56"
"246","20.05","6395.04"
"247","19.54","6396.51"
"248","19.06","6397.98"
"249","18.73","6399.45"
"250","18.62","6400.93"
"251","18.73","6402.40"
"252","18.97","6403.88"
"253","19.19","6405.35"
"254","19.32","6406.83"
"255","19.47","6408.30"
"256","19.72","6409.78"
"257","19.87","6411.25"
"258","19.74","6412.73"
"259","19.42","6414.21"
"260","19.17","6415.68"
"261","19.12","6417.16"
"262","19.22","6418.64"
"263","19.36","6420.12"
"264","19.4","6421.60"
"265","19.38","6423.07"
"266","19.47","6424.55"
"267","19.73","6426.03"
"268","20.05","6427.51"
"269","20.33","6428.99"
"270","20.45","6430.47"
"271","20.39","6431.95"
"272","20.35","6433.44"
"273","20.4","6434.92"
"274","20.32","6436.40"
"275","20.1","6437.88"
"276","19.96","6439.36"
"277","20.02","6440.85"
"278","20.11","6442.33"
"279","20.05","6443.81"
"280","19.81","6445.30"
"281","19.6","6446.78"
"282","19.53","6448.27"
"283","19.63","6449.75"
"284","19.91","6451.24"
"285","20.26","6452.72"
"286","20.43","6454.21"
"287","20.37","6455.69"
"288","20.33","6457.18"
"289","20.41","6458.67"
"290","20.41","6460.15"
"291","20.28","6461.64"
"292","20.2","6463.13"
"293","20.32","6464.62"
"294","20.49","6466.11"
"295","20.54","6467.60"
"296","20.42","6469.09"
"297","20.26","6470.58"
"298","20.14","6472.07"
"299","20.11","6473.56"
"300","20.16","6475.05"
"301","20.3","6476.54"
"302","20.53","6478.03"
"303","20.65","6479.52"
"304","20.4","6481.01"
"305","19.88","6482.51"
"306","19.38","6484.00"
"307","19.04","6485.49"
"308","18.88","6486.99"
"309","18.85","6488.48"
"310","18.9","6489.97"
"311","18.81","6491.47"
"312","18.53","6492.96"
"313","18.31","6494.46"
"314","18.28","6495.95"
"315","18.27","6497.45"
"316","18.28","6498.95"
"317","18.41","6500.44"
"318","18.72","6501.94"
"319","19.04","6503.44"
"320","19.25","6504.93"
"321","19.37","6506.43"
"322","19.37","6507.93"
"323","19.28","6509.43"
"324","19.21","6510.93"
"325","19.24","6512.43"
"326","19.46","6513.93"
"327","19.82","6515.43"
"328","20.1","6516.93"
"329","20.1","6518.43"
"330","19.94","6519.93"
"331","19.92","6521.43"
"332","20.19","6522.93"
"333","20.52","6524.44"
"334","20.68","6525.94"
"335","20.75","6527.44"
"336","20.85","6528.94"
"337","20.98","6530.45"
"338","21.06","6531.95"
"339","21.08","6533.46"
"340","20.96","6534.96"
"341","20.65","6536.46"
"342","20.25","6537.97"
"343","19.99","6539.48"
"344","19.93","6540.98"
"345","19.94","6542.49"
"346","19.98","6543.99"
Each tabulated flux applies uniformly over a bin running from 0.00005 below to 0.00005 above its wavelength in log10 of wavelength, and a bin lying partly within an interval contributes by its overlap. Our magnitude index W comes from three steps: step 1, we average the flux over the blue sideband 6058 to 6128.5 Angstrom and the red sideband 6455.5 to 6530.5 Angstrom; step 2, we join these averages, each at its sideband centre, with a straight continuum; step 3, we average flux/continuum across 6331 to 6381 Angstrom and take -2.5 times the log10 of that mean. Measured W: 0.04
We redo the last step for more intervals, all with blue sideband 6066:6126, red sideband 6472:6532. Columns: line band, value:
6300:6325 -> 0.055 mag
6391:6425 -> 0.019 mag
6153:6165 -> 0.063 mag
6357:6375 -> 0.061 mag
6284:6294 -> 0.049 mag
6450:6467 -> -0.034 mag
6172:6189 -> 0.036 mag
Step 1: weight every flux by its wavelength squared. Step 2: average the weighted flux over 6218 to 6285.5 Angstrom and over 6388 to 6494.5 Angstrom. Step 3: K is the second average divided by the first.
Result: 1.1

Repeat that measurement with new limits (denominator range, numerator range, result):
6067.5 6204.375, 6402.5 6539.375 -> 1.12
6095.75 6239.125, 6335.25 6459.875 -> 1.09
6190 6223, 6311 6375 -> 1.04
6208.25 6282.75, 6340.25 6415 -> 1.09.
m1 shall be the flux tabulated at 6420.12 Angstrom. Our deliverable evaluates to 19.36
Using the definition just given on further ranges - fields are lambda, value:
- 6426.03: 19.73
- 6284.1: 19.22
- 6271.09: 19.85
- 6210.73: 20.01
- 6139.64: 19.76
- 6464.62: 20.32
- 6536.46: 20.65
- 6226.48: 17.85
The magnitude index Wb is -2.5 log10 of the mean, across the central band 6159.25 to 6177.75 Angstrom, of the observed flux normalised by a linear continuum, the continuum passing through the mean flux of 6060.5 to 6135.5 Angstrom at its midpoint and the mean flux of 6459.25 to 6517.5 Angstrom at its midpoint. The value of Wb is 0.100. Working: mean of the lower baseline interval 20.2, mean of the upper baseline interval 19.5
